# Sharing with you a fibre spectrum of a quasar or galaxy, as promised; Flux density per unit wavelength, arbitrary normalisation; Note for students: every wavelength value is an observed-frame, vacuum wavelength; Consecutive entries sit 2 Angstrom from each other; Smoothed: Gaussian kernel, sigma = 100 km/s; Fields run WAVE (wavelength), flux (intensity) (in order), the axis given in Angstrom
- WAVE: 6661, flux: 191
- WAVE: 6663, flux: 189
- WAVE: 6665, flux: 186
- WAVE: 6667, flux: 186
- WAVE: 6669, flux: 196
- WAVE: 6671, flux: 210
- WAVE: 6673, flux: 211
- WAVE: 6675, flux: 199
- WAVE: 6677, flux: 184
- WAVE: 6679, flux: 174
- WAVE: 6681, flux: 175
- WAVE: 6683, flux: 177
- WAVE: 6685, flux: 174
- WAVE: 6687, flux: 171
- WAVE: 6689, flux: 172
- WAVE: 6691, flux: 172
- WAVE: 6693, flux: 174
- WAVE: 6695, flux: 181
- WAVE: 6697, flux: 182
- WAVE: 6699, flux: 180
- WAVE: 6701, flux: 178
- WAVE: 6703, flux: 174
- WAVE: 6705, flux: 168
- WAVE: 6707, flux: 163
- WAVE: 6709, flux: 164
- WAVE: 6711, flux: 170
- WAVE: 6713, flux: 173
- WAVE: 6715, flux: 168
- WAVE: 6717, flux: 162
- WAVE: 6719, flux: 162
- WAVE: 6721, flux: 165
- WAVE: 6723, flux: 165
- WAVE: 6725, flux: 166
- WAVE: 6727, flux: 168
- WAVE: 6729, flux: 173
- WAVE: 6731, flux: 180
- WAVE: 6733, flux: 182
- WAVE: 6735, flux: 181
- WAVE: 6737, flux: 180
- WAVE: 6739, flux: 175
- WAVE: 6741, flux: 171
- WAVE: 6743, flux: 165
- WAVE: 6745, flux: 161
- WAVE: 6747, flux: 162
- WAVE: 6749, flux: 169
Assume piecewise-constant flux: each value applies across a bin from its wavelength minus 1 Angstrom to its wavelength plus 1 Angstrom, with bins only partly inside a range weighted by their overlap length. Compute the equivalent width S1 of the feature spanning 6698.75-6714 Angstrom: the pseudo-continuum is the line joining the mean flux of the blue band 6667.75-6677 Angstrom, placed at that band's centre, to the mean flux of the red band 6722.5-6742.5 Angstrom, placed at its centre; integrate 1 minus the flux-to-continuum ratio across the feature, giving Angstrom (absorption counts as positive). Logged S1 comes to 1.2 Angstrom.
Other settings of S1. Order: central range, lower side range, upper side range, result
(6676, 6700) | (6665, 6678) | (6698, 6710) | 0.9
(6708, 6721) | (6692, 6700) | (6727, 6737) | 0.9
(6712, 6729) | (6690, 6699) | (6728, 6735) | 1.1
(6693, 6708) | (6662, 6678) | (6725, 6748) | 0.8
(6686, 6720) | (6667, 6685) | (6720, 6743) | 1.9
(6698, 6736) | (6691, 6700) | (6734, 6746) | 1.0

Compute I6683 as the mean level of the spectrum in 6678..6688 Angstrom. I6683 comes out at 174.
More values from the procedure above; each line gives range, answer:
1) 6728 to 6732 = 176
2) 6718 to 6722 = 164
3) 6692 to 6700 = 179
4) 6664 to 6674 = 198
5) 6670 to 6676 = 207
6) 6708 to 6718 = 167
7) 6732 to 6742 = 178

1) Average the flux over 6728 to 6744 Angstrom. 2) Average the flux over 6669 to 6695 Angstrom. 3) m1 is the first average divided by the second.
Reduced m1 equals 1.0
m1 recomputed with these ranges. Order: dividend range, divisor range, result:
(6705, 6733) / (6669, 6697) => 0.92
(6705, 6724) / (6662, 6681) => 0.86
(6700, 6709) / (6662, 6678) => 0.87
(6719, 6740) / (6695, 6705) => 0.97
